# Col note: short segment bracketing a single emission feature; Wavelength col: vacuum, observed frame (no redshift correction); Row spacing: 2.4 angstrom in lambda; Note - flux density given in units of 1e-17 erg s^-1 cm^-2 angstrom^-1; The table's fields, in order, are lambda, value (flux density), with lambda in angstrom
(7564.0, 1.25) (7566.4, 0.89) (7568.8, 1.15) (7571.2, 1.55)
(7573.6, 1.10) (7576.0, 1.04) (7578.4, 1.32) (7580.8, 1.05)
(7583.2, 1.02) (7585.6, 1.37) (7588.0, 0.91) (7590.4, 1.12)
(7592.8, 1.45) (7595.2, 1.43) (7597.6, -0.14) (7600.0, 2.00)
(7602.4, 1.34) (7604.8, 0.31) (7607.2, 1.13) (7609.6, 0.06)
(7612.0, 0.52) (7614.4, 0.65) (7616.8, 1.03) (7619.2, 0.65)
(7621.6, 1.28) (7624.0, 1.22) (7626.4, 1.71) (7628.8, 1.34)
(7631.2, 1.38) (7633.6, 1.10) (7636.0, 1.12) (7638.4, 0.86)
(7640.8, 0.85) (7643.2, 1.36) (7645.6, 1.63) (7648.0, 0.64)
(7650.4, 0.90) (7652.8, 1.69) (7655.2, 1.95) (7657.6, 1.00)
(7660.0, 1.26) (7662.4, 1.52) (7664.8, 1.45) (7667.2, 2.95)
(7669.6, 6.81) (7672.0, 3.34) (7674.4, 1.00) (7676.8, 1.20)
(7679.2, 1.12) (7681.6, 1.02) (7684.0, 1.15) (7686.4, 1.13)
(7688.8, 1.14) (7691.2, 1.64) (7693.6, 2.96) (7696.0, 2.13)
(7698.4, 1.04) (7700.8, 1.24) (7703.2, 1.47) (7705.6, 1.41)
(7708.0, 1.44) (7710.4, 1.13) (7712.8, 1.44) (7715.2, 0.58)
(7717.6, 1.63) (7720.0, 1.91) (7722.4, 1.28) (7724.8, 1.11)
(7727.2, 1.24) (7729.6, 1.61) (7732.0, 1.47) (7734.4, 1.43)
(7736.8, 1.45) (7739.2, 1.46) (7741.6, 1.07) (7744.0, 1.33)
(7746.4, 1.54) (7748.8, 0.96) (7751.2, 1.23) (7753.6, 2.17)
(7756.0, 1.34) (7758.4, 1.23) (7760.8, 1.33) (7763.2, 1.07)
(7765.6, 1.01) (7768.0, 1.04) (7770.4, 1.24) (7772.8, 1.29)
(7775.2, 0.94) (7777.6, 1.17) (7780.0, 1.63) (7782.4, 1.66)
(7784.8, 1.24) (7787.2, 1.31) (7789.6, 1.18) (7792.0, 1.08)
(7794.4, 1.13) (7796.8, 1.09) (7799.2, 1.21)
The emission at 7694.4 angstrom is [N II]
